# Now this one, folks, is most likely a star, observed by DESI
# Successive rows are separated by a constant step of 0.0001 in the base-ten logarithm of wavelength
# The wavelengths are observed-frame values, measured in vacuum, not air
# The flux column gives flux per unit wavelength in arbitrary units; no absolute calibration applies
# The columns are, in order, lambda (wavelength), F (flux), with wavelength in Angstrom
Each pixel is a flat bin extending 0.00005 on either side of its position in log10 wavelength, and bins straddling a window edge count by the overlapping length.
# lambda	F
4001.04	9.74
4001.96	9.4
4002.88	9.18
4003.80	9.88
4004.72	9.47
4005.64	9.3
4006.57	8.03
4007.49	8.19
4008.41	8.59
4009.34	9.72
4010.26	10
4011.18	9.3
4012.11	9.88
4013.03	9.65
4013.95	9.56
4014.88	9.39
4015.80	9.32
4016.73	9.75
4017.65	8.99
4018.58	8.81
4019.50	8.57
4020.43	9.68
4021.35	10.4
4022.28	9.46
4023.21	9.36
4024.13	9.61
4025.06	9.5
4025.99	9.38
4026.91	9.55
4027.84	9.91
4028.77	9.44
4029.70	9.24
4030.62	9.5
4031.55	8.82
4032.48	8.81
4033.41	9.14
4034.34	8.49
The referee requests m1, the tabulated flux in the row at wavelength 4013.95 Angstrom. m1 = 9.56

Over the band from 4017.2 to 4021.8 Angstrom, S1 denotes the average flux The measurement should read 9.29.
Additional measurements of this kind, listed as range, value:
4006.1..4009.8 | 8.62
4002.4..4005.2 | 9.53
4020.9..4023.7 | 9.73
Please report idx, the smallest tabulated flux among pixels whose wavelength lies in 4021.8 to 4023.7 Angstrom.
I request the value 9.36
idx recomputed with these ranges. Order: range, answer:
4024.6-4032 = 8.82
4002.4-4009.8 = 8.03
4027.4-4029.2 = 9.44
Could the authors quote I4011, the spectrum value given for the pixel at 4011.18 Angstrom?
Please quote 9.3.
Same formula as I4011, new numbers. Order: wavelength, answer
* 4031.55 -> 8.82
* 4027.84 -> 9.91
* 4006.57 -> 8.03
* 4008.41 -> 8.59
